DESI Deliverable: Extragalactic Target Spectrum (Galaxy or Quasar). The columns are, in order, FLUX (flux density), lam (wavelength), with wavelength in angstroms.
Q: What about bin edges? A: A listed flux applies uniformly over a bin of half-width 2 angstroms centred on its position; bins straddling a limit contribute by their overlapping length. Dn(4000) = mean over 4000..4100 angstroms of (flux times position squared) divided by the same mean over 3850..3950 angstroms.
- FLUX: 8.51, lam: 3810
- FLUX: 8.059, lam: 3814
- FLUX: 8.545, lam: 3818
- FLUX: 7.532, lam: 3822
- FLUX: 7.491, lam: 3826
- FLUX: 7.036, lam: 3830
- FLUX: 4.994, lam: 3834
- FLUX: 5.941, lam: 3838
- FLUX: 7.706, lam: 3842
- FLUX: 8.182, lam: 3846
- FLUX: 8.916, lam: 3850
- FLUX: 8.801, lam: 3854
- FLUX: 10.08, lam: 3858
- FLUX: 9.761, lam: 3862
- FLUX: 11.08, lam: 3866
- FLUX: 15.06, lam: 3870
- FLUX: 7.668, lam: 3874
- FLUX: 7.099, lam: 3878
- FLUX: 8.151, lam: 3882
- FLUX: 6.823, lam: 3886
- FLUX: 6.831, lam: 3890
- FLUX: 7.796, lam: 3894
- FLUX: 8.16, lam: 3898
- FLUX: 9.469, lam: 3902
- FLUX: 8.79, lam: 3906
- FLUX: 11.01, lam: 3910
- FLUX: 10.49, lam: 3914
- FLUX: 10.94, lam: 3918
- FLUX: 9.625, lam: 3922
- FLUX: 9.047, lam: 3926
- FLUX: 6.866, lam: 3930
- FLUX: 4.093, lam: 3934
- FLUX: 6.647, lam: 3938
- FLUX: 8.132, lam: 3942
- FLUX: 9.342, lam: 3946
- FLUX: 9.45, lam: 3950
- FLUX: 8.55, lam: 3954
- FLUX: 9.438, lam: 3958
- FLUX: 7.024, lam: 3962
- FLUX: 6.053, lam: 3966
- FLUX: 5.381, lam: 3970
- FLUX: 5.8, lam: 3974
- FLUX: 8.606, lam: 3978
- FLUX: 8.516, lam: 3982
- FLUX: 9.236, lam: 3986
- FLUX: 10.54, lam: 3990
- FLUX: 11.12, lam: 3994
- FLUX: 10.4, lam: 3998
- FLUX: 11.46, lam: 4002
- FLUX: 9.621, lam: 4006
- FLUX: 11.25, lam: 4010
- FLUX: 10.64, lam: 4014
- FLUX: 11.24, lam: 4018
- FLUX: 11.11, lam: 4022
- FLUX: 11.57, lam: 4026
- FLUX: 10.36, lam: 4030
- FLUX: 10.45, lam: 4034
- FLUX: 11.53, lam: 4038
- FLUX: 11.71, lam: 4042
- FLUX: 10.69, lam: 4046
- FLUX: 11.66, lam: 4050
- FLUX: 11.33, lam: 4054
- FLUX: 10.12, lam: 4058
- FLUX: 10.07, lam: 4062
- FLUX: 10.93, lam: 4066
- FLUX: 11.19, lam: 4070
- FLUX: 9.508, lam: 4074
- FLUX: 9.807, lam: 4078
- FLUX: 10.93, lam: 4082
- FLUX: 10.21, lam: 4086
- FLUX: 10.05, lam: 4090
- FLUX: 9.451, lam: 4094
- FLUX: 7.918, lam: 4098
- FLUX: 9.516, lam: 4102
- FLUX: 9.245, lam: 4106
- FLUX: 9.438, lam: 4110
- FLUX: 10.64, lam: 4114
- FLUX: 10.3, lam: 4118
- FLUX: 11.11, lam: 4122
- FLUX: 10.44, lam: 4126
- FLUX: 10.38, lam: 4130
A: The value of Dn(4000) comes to 1.3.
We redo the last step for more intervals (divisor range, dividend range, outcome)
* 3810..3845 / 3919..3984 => 1.13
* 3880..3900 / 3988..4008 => 1.49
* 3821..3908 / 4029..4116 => 1.37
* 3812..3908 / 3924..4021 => 1.11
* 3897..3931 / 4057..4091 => 1.18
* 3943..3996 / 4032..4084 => 1.34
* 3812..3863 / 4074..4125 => 1.43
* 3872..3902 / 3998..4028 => 1.53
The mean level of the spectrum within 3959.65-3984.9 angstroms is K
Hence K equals 7.02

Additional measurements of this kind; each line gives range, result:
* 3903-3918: 10.2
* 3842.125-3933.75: 9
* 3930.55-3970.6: 7.46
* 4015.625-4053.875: 11.2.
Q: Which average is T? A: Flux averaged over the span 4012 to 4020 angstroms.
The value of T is 10.9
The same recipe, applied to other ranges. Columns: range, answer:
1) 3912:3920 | 10.7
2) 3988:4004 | 10.9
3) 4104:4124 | 10.1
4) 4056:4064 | 10.1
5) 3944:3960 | 9.2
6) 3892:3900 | 7.98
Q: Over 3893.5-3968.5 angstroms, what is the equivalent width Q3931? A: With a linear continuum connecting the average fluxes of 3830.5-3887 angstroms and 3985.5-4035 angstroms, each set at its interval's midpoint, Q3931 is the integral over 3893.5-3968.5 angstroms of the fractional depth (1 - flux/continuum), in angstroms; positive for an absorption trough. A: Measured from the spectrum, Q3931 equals 8.73 angstroms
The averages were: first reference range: 8.58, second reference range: 10.7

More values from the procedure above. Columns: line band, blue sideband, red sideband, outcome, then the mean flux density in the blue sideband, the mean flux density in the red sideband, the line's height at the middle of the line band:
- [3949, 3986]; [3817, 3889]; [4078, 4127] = 5.7 angstroms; 8.36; 9.92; 9.08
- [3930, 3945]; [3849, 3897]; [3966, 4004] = 3.9 angstroms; 8.99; 8.85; 8.91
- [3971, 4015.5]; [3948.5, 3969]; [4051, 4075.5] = -4.0 angstroms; 7.94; 10.6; 8.81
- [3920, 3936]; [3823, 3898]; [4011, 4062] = 3.3 angstroms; 8.29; 11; 9.33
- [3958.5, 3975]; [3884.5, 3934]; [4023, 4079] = 5.4 angstroms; 8.65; 10.8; 9.52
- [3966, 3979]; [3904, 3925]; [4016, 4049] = 5.2 angstroms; 10.1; 11.1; 10.6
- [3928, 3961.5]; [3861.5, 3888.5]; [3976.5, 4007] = 6.7 angstroms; 9.31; 9.97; 9.7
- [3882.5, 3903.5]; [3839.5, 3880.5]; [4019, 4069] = 4.1 angstroms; 9.38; 11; 9.66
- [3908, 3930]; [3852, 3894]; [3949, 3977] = -4.6 angstroms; 9.07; 7.35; 8.19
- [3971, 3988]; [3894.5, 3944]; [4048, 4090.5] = 2.7 angstroms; 8.58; 10.5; 9.37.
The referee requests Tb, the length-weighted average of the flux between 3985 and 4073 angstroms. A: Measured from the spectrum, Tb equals 10.8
